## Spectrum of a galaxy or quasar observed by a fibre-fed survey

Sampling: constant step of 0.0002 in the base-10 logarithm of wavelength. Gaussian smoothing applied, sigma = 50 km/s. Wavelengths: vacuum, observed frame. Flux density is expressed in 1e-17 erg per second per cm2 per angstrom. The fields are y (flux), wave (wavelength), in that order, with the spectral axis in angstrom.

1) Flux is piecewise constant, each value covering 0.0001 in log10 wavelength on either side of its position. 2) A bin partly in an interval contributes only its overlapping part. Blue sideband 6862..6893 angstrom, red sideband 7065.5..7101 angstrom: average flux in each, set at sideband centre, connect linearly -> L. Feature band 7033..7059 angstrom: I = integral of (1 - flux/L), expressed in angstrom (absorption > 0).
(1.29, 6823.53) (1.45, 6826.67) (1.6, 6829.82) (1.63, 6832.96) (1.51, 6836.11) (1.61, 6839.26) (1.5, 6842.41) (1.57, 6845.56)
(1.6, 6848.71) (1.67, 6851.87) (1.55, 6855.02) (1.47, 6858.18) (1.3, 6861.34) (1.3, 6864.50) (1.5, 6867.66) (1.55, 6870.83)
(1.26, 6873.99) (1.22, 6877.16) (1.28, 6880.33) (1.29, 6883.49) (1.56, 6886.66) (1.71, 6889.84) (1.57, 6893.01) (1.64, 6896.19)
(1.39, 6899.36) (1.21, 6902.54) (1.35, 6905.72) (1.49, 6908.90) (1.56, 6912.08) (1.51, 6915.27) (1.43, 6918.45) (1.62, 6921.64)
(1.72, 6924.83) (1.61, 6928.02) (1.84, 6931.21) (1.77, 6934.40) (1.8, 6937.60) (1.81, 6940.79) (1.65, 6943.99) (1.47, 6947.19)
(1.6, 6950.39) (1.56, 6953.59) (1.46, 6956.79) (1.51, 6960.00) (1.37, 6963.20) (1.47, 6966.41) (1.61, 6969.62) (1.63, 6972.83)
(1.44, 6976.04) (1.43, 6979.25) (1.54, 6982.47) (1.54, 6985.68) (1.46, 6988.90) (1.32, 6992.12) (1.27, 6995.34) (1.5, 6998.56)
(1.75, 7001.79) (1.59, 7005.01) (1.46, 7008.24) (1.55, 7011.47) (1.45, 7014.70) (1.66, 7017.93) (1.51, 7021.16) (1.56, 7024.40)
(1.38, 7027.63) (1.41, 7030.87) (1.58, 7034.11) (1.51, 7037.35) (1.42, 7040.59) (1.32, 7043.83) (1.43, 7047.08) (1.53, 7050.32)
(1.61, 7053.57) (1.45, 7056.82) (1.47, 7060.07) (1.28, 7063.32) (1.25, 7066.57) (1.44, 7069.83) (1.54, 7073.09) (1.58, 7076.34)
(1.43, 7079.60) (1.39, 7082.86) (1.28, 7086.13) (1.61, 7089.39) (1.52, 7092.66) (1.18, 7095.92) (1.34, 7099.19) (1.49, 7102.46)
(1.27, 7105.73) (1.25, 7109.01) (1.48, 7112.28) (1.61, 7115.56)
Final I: -1.1 angstrom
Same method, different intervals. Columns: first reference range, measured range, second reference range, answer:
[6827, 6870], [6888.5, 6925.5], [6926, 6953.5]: 2.66 angstrom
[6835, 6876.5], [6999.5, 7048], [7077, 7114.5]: -2.90 angstrom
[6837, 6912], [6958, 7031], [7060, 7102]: -3.39 angstrom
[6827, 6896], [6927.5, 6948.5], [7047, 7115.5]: -3.55 angstrom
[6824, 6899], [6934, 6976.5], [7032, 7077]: -3.13 angstrom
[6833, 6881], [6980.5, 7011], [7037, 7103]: -1.07 angstrom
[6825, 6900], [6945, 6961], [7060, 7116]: -0.76 angstrom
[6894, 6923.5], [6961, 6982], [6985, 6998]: -1.21 angstrom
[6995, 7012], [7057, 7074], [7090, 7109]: 0.36 angstrom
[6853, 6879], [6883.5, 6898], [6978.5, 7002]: -1.75 angstrom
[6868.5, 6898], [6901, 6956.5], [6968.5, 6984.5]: -3.53 angstrom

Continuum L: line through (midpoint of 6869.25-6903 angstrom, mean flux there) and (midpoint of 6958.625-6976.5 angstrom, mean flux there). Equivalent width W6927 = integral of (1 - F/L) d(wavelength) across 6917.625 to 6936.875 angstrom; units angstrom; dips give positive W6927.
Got -2.7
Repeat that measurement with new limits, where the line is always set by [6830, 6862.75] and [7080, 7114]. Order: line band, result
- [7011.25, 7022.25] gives -0.83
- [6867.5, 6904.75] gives 2.24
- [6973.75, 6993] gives -0.13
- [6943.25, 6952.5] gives -0.54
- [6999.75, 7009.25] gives -1.06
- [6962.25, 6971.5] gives -0.18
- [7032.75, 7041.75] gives -0.53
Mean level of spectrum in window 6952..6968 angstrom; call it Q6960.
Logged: 1.47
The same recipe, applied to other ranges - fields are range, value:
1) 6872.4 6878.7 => 1.24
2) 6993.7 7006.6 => 1.53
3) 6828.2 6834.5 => 1.61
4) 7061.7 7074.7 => 1.38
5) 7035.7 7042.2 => 1.47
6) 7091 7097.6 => 1.35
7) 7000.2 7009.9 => 1.6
